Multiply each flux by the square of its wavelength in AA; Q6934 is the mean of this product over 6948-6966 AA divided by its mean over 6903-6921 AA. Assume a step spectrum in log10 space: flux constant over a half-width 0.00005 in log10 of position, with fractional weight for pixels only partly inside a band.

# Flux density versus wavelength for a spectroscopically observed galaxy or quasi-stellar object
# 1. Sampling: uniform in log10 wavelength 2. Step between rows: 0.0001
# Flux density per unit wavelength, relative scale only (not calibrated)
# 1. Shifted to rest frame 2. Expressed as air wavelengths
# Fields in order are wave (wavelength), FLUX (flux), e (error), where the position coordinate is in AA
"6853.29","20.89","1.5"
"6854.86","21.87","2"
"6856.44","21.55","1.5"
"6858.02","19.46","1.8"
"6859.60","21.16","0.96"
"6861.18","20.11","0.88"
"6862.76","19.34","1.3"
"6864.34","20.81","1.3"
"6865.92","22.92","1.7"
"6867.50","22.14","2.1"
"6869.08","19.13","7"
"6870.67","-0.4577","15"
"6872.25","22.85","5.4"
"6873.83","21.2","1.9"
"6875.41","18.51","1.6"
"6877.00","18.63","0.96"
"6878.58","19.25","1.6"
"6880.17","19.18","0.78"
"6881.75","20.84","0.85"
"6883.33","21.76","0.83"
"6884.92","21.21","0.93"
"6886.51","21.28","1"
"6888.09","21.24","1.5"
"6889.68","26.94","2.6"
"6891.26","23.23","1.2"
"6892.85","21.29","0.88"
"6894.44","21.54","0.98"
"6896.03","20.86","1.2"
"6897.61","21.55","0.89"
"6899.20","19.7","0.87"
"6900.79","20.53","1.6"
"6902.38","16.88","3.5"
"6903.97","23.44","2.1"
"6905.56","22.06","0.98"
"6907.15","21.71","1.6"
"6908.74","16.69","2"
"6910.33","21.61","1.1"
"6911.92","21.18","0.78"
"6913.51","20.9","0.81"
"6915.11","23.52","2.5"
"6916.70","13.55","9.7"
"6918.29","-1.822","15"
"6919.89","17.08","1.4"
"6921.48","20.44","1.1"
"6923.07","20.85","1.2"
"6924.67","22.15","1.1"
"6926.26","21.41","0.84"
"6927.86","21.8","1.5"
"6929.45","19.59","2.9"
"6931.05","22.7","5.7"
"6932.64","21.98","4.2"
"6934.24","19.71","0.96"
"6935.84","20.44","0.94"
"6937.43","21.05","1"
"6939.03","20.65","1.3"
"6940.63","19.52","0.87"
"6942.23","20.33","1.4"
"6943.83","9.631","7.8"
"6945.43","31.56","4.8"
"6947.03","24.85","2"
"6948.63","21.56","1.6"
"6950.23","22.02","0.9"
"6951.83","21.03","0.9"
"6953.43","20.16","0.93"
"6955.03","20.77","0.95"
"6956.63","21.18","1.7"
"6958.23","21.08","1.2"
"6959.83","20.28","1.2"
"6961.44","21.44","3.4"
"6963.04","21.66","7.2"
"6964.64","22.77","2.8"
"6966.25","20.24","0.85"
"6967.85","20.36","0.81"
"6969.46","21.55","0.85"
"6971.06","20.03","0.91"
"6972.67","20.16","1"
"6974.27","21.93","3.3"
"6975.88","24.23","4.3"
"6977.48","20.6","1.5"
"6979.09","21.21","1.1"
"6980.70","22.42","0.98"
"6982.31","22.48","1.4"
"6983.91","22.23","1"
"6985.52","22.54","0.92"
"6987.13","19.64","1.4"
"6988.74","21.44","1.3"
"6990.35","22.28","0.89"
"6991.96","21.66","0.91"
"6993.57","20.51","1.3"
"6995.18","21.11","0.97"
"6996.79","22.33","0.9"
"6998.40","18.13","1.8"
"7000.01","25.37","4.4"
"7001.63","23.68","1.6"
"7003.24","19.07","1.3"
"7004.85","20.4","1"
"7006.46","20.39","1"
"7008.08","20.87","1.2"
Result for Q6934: 1.18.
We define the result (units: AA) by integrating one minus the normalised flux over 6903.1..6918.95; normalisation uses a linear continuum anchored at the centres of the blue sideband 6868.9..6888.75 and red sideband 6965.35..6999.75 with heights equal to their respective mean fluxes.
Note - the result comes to 0.9 AA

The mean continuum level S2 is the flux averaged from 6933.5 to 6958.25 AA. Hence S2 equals 21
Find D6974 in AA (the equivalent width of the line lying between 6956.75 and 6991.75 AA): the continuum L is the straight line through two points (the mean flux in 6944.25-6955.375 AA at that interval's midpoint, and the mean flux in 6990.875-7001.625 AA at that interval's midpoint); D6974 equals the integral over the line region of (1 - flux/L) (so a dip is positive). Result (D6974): 1.2 AA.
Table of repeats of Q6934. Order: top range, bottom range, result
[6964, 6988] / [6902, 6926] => 1.16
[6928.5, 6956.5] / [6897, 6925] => 1.12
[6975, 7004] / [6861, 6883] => 1.19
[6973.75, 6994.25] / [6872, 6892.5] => 1.06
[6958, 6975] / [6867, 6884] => 1.18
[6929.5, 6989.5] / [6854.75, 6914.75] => 1.07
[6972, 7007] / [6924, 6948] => 1.03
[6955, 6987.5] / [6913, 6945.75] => 1.13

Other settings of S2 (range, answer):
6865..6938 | 19.9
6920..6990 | 21.2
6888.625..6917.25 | 21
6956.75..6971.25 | 21.1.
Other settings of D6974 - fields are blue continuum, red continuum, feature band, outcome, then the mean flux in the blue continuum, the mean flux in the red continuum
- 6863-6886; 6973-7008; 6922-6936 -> -0.6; 19.2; 21.6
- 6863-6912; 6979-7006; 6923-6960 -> -0.3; 20.3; 21.6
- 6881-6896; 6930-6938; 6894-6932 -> 3.5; 22.1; 21.1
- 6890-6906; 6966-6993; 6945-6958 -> -0.7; 21.3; 21.5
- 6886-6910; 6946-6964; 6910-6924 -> 2.6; 21.3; 21.6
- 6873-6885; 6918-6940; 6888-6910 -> -1.6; 20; 19.6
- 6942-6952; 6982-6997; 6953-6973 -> 0.6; 21.7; 21.6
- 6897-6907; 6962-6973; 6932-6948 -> -0.1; 20.7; 21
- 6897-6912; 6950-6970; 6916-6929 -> 2.3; 20.5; 21.1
